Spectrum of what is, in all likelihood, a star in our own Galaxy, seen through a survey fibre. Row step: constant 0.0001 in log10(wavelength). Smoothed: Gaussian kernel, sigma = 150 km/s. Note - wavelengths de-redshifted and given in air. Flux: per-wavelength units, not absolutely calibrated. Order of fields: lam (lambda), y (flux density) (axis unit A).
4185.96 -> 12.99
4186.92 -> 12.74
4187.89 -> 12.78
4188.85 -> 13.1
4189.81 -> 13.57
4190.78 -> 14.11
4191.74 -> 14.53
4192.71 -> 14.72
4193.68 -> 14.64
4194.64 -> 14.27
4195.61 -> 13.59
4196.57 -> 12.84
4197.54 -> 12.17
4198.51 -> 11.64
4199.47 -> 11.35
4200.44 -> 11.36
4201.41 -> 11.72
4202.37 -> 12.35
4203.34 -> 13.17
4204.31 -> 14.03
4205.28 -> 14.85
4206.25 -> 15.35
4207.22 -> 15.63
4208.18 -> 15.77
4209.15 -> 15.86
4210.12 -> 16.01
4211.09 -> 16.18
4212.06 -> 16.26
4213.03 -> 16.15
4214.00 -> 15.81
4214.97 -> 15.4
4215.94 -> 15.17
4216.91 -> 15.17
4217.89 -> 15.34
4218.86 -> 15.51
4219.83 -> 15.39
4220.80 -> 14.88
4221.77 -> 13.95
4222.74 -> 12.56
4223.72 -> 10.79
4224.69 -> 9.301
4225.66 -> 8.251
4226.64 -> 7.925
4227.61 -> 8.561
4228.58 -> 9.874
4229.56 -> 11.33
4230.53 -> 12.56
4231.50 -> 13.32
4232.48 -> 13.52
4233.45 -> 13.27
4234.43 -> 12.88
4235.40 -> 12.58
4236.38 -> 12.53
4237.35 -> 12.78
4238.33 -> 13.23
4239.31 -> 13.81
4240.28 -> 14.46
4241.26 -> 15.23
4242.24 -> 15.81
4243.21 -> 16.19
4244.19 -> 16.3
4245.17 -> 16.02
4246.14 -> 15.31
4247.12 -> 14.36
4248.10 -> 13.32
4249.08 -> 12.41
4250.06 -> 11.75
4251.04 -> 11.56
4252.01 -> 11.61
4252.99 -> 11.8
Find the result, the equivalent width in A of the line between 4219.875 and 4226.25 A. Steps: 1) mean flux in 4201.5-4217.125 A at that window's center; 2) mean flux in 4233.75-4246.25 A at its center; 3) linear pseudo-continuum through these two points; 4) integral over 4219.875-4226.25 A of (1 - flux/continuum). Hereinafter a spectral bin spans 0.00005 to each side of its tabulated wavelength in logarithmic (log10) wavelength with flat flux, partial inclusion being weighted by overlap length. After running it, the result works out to 1.3 A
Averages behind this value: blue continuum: 15.1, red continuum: 14.4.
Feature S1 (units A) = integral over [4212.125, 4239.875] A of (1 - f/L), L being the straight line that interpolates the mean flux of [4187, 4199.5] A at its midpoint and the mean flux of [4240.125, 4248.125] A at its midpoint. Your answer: 3.1 A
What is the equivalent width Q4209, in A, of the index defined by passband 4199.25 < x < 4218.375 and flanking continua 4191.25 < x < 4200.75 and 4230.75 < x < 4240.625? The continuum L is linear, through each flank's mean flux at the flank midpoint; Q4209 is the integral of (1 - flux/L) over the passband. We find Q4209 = -2.2 A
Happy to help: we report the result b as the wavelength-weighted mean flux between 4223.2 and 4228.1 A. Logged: 8.98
